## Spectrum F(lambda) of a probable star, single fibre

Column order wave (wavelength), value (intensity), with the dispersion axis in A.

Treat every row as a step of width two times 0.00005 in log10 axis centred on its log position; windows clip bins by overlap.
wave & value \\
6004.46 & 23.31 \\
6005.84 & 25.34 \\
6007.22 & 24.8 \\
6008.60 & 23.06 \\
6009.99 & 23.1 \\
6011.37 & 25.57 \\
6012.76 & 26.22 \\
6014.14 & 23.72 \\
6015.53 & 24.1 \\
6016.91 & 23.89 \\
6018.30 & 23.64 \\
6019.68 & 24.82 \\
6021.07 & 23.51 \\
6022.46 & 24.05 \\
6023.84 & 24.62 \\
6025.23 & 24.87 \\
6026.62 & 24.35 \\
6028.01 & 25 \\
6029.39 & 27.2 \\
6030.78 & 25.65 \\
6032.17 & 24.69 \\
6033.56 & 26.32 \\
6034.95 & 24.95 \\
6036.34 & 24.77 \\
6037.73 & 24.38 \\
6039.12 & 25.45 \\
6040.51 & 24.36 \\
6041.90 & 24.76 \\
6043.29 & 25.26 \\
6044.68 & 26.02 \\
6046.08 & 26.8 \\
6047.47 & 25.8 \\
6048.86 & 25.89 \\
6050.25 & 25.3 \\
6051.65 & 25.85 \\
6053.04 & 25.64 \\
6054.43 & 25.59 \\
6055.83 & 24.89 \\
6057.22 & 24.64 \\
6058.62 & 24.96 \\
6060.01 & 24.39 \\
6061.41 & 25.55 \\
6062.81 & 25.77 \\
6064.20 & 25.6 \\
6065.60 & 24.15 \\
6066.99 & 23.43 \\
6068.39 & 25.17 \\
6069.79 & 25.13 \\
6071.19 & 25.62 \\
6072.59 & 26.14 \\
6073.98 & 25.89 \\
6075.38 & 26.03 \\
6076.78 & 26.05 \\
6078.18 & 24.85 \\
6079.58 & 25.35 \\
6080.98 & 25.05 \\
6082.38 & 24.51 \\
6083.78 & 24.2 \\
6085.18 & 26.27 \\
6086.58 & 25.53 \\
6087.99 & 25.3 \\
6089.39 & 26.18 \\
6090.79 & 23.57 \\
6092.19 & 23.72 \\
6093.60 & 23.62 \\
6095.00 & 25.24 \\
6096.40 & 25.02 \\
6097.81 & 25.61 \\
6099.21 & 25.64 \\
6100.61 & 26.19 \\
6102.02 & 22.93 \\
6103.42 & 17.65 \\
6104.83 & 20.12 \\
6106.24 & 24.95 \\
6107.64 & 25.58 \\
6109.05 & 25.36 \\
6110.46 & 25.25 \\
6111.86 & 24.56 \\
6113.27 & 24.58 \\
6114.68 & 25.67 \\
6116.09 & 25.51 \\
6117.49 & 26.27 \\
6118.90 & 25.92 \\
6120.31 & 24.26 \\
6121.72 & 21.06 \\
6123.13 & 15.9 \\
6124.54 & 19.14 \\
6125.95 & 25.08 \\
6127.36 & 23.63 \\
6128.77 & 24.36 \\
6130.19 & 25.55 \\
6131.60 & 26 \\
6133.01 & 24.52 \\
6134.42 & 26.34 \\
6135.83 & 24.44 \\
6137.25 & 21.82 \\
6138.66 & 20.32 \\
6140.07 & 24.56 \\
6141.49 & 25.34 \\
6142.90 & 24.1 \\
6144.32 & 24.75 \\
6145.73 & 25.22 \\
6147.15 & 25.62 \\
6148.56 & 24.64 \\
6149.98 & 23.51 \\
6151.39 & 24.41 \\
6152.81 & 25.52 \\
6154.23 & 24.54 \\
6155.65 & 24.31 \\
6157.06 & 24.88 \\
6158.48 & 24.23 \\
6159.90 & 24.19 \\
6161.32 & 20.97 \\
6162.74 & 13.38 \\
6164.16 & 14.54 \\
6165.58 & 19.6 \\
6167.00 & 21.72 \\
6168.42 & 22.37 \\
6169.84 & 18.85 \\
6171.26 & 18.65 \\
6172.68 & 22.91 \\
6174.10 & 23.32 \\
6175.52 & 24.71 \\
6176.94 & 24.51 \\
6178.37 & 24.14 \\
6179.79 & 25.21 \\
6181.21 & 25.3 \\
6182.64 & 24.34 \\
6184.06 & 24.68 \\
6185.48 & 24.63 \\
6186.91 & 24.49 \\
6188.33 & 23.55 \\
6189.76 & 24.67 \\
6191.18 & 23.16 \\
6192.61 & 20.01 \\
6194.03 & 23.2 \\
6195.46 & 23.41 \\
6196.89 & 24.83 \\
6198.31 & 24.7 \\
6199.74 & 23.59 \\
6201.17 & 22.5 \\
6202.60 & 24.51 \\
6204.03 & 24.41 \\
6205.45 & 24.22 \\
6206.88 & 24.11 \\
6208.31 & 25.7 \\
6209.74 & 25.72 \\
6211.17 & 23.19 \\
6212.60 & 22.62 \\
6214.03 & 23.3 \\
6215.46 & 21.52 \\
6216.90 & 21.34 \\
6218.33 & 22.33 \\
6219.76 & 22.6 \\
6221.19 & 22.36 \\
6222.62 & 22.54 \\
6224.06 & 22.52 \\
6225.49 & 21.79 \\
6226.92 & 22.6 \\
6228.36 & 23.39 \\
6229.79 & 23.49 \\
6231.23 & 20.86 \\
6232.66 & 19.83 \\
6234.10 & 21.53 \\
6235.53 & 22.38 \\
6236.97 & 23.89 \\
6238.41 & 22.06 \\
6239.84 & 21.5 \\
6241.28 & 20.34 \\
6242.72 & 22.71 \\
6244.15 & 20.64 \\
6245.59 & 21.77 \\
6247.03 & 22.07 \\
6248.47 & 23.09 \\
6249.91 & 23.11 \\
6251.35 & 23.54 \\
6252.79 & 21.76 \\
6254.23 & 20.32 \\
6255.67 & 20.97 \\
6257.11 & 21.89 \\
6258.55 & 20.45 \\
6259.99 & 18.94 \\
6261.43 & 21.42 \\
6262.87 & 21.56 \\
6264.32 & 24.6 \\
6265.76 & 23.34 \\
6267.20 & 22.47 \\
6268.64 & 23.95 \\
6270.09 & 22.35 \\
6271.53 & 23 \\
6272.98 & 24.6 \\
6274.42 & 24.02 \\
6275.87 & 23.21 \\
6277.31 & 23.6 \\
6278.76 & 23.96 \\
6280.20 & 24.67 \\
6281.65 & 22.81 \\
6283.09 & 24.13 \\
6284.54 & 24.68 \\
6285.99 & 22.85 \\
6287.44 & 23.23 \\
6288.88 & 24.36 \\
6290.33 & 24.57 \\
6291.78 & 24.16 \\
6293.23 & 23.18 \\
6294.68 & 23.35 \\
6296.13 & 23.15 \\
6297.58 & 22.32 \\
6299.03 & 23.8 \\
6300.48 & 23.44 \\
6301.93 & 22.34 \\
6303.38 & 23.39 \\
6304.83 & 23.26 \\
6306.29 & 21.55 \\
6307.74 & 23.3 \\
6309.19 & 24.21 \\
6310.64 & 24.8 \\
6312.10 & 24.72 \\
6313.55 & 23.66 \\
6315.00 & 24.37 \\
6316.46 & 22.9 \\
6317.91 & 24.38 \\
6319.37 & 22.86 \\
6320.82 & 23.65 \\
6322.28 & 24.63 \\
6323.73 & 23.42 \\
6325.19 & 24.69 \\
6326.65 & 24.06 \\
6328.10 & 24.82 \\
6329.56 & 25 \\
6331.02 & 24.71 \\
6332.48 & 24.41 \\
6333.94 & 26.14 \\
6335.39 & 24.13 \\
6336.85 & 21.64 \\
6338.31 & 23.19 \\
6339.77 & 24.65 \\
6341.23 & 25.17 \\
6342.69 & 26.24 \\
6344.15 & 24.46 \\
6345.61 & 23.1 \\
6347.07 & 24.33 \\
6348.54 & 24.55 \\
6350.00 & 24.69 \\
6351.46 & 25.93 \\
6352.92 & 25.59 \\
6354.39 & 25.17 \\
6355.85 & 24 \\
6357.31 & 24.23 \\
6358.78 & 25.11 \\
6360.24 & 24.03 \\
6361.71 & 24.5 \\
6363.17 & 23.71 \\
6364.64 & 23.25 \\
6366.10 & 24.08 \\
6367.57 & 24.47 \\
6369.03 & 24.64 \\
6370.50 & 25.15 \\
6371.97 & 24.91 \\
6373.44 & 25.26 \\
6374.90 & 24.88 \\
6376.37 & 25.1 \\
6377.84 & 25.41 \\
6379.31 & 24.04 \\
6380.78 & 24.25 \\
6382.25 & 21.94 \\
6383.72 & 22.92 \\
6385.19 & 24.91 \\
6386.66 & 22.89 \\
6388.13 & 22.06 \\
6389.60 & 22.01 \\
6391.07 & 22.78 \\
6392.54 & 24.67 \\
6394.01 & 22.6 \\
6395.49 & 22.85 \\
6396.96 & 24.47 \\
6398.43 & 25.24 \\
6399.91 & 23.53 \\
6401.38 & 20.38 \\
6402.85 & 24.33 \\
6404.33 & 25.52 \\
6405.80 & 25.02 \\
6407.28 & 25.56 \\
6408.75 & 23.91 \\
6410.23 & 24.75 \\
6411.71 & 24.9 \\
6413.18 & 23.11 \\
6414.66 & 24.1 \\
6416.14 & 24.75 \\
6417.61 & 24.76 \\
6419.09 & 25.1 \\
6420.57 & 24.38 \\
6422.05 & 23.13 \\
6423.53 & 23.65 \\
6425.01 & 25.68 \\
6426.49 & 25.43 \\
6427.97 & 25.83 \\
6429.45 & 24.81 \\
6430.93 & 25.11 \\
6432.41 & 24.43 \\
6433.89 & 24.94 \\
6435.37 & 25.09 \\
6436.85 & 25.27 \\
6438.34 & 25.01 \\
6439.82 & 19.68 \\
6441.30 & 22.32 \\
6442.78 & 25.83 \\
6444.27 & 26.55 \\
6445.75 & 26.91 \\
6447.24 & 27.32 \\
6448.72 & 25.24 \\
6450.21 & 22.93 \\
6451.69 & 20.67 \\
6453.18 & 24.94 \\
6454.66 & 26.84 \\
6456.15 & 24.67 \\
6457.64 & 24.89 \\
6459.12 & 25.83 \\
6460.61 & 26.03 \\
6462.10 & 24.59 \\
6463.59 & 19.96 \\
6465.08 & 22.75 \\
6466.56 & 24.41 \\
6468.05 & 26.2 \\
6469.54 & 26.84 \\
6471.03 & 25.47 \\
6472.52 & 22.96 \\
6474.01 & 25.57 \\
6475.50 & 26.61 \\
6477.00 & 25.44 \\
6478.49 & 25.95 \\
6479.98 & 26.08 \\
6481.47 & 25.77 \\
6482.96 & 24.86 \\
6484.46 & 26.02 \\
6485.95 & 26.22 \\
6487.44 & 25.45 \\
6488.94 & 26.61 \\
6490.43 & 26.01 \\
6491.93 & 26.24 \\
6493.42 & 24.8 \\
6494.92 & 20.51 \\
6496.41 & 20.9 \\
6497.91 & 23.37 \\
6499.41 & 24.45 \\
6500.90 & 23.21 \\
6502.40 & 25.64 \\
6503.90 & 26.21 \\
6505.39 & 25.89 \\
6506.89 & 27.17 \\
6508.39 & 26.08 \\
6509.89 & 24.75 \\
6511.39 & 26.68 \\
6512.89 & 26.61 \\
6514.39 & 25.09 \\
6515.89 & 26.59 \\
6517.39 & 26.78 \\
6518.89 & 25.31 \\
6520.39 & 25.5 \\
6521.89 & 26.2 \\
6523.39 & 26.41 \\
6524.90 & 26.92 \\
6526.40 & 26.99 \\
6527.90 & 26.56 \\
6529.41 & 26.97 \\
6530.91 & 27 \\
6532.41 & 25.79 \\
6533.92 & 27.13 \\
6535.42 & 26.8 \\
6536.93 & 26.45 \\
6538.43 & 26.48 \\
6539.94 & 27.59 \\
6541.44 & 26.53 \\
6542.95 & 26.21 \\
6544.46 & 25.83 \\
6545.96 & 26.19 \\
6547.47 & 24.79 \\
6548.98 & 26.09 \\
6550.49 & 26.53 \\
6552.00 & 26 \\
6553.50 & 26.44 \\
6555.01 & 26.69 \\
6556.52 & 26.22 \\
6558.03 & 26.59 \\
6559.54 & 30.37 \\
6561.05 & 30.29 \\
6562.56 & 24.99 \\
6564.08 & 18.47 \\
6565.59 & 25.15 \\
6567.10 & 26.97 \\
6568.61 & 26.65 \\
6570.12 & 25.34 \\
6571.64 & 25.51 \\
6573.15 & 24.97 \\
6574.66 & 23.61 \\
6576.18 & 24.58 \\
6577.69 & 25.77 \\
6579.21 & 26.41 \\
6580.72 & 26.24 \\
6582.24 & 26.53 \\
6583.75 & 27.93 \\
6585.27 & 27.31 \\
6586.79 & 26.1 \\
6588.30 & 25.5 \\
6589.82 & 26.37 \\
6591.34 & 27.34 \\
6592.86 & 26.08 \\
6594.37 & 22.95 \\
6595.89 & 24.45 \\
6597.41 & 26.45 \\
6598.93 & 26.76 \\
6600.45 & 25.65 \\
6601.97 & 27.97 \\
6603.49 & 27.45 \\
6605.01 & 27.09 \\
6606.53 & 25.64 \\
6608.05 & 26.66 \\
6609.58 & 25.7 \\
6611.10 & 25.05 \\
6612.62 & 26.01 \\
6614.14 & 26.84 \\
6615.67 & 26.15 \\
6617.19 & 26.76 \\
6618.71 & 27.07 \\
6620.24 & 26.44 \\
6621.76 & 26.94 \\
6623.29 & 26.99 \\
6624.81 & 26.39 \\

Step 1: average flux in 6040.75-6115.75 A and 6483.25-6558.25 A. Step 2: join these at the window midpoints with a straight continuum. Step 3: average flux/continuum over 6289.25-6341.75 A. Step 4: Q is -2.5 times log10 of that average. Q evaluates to 0.07 mag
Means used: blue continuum 25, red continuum 25.9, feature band 23.8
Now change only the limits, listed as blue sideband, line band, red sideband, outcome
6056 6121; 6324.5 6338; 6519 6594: 0.05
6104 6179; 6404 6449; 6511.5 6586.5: 0.02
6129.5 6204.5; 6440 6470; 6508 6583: 0.03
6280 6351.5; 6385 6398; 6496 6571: 0.06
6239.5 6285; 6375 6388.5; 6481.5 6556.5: 0.01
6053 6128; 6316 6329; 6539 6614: 0.06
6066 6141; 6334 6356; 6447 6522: 0.01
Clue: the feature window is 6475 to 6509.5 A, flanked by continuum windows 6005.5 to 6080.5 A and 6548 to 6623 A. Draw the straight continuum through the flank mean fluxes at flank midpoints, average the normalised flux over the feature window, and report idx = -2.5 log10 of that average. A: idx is 0.03 mag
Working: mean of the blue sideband 25.1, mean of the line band 25.2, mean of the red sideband 26.1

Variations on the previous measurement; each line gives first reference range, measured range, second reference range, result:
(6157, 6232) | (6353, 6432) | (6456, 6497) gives 0.00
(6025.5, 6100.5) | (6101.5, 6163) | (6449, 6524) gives 0.07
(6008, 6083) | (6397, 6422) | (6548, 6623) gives 0.06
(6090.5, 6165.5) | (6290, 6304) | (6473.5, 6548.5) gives 0.06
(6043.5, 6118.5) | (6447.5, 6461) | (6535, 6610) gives 0.05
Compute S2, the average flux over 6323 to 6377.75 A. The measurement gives 24.5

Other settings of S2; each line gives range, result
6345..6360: 24.7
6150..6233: 22.9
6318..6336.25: 24.4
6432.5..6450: 24.8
